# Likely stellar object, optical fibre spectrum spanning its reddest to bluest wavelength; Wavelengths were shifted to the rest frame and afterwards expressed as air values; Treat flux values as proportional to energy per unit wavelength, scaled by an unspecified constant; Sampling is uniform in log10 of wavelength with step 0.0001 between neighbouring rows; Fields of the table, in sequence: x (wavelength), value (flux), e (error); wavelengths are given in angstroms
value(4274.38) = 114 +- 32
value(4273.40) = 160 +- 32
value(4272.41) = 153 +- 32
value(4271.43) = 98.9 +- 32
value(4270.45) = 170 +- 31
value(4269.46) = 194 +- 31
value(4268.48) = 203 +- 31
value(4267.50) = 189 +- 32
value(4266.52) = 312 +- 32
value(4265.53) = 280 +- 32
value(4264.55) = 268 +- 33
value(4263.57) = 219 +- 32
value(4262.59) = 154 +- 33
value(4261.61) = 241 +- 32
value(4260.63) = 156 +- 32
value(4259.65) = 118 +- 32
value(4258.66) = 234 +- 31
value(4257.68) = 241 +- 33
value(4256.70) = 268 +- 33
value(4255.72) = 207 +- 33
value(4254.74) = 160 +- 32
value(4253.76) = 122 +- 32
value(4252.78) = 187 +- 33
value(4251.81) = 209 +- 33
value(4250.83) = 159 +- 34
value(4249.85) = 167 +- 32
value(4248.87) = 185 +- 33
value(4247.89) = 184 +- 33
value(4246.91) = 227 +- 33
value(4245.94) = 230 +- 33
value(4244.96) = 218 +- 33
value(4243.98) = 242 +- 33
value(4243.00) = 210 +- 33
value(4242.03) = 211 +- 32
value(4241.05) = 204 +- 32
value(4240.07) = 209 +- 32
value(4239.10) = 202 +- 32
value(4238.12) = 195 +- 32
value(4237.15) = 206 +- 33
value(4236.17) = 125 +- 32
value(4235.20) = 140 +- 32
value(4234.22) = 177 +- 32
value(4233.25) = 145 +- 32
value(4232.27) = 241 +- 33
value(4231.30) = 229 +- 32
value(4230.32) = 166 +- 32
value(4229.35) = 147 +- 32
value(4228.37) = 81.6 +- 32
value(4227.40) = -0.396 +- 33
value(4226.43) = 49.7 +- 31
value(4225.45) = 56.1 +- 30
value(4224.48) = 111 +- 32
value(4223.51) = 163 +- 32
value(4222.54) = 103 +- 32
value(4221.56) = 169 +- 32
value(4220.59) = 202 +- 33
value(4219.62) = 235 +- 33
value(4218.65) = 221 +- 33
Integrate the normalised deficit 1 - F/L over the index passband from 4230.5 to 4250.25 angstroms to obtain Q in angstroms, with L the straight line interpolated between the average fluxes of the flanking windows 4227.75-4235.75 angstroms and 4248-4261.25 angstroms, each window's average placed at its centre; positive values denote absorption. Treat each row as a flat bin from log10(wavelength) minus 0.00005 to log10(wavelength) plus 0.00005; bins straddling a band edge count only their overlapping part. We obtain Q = -2.9 angstroms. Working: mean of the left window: 163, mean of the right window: 186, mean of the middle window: 197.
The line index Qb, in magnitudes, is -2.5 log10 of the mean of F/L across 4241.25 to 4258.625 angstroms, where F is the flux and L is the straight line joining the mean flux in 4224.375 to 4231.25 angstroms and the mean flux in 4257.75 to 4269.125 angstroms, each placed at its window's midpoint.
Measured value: -0.20 mag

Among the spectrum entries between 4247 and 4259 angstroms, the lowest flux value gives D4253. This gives 122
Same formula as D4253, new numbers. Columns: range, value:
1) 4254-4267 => 118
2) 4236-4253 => 125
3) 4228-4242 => 81.6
